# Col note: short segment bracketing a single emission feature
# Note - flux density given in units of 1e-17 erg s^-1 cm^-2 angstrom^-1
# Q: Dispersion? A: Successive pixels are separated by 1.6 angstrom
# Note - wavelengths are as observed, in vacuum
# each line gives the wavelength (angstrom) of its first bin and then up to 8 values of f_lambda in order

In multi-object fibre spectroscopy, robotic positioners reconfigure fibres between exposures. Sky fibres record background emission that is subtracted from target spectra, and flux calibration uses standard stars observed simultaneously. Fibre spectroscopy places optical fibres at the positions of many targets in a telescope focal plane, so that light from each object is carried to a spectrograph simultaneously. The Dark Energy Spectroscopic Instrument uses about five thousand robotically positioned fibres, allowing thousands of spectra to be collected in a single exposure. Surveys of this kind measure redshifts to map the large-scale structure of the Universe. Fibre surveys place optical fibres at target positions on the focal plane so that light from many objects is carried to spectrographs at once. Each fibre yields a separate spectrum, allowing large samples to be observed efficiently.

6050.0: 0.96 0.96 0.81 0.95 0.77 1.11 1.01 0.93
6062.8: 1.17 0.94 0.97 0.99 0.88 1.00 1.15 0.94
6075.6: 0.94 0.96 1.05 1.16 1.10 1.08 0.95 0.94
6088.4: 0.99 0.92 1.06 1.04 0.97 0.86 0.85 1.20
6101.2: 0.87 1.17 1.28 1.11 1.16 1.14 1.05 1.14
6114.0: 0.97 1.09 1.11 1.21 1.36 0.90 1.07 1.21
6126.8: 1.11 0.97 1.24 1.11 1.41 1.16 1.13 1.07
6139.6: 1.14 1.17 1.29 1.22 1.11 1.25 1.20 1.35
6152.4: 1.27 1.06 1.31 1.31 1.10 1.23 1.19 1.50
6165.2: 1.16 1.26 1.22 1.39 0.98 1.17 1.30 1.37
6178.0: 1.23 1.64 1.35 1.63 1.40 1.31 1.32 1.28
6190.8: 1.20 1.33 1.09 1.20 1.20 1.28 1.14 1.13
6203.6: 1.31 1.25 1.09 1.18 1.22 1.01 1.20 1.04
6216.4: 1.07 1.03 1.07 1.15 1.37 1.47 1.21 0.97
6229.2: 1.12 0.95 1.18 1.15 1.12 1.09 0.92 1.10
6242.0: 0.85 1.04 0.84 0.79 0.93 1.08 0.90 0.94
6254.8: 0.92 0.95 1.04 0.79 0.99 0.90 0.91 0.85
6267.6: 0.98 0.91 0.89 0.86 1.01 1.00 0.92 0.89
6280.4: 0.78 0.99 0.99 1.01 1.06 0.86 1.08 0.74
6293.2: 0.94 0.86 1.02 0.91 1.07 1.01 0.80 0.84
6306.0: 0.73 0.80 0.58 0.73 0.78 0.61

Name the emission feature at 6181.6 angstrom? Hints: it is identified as C III] 1909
